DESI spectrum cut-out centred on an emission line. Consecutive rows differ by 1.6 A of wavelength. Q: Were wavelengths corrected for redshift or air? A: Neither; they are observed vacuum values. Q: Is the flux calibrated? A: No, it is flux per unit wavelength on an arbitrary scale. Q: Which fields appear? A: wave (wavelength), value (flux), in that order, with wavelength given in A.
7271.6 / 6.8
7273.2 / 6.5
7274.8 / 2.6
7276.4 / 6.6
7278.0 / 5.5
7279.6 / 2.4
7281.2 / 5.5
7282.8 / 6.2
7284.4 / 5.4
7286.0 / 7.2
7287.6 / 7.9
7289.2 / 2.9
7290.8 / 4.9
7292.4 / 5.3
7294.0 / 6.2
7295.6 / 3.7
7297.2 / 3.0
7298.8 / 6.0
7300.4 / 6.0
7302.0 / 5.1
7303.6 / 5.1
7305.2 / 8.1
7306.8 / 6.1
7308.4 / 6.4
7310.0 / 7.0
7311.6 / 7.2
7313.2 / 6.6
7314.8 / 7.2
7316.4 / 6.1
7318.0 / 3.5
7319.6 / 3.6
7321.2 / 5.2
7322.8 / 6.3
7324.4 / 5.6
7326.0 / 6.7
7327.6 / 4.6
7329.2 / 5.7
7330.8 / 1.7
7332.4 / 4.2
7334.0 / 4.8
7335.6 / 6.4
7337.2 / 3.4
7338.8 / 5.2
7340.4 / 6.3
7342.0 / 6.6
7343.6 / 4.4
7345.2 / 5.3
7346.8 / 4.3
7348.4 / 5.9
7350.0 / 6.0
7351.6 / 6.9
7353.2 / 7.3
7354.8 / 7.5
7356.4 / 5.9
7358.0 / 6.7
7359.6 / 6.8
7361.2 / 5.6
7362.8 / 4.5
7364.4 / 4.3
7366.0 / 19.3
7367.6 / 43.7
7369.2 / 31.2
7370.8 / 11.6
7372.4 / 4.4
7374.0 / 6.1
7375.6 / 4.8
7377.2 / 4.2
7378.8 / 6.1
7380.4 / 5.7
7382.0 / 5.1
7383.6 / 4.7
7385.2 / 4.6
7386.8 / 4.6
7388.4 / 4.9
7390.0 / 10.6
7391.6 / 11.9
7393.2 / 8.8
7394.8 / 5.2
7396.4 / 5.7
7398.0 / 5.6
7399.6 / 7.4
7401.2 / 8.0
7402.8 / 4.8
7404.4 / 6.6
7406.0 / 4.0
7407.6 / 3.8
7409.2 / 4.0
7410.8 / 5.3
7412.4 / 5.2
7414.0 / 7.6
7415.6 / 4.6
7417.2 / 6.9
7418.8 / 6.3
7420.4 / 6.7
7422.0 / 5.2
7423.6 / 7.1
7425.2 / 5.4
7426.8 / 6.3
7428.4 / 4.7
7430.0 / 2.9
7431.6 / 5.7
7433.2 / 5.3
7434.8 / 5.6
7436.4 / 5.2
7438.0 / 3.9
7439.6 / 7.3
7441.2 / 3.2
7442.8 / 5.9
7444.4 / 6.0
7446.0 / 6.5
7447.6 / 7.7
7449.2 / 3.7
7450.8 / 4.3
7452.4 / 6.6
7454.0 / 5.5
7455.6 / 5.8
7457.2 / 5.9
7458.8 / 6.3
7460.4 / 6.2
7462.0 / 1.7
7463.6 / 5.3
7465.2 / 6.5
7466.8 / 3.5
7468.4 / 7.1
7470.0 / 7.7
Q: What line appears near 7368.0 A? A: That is H-alpha 6563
